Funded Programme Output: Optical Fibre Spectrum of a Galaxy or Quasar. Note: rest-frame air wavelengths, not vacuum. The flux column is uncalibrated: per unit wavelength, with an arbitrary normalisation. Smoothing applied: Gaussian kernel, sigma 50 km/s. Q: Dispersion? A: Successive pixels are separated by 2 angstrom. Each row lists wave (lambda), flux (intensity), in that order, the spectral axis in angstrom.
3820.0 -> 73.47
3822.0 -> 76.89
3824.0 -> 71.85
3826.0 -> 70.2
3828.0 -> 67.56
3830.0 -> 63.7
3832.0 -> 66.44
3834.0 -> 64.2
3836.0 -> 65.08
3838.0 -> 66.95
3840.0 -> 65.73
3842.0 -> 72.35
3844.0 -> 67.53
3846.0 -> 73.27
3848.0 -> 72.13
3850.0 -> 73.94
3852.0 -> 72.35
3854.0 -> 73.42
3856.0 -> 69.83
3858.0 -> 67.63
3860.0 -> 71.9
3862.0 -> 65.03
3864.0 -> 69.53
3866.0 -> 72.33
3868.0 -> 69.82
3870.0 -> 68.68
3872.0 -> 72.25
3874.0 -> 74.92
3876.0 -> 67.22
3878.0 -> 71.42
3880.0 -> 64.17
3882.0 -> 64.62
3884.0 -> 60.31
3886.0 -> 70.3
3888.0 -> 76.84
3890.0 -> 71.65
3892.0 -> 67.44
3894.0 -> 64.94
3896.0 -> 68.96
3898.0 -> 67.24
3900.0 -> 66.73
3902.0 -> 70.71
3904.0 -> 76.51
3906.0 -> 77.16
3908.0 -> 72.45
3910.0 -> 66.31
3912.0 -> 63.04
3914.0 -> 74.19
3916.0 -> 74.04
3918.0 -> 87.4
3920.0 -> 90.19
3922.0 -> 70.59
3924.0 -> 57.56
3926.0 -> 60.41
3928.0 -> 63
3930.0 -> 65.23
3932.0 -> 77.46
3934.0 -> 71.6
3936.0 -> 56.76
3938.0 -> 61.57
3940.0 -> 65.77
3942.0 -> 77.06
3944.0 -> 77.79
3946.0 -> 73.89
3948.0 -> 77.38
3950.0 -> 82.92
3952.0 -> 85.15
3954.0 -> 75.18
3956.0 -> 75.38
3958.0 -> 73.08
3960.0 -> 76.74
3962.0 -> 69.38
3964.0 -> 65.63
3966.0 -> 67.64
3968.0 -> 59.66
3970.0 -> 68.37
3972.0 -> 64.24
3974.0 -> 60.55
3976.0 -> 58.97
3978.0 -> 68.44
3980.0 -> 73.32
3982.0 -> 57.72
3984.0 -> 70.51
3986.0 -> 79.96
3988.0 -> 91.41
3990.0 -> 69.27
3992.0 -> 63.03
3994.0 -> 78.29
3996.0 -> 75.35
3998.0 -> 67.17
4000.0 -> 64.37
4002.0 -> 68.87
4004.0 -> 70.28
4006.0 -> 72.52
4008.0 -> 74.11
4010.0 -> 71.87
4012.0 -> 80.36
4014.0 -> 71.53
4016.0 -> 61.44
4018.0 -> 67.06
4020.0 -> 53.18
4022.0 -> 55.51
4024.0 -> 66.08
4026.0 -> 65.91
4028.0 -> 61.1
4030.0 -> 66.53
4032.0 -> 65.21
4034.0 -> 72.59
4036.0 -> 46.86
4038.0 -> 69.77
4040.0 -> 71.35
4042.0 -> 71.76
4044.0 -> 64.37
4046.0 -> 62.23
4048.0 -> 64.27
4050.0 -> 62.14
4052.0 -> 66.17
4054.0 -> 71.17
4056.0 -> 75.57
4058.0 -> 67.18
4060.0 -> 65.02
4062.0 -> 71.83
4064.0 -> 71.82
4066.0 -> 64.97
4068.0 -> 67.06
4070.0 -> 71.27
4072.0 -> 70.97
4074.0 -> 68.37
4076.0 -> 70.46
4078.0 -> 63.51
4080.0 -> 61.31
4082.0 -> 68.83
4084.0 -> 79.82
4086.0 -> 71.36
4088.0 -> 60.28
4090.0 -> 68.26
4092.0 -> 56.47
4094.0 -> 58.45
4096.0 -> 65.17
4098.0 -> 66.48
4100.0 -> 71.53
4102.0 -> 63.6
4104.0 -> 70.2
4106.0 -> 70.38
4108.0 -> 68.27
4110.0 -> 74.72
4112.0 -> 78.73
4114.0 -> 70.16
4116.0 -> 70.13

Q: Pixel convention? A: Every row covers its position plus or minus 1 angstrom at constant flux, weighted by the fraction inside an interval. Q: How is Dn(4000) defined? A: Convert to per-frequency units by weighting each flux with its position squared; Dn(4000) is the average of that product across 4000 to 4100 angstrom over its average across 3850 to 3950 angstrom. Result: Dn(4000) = 1.03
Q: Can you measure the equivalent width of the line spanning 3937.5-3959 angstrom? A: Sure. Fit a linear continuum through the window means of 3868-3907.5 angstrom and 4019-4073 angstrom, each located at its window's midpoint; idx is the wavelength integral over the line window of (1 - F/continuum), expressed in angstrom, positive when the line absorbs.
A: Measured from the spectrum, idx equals -2.24 angstrom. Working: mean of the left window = 69.6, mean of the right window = 66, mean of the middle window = 75.3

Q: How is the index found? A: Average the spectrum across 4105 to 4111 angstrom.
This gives 71.1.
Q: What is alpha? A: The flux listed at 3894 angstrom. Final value 64.94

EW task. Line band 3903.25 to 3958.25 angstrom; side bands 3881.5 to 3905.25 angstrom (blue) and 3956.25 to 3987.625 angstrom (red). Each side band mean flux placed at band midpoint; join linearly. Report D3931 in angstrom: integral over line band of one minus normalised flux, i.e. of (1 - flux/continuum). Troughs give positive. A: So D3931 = -3.0 angstrom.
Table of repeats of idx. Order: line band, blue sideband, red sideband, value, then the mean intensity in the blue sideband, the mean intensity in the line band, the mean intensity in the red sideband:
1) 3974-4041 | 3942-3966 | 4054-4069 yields 4.0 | 75.4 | 68.1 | 69.2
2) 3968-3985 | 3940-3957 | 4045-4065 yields 2.2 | 77.4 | 64.9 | 67.7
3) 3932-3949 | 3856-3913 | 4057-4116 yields -0.4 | 69.3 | 70.7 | 68.2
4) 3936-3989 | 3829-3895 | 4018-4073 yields -3.0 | 69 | 71.2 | 66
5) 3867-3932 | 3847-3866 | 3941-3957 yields 3.6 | 70.7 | 70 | 78.1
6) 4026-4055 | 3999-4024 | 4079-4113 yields 1.0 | 67.5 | 65.4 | 67.9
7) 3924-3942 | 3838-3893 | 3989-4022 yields 1.0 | 69.8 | 65.5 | 68.9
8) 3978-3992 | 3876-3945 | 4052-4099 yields -0.8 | 69.7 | 72.6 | 67.6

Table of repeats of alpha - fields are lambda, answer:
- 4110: 74.72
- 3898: 67.24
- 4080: 61.31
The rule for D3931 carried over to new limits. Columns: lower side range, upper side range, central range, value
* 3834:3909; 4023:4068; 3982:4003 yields -1.4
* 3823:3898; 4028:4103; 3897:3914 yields -0.4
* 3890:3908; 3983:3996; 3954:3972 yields 1.1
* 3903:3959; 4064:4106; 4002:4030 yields 1.0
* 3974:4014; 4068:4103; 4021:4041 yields 1.5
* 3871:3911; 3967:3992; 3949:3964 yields -1.6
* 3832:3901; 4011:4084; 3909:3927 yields -0.8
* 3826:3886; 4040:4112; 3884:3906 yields -0.4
